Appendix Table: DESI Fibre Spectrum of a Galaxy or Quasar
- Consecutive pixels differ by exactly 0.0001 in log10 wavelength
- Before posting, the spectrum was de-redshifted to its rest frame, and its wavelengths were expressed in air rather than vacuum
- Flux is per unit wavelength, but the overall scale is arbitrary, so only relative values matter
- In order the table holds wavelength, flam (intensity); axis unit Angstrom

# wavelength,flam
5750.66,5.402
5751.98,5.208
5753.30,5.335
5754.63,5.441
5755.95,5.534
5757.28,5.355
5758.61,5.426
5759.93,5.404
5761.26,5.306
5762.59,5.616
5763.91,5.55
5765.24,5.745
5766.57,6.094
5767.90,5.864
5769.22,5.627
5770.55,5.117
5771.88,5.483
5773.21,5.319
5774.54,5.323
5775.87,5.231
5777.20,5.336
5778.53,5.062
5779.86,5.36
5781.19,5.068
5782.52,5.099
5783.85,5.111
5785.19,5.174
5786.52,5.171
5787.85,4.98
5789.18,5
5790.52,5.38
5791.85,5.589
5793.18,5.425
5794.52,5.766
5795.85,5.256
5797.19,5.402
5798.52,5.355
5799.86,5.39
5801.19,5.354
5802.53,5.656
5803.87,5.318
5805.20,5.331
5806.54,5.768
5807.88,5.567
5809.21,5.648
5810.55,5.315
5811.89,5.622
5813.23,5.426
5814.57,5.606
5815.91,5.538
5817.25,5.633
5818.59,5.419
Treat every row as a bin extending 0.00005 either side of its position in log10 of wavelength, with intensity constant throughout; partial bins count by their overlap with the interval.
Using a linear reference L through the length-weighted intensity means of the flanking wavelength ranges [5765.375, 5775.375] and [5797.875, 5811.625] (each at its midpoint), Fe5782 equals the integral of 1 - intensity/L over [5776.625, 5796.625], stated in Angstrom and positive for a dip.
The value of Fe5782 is 1.0 Angstrom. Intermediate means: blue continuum 5.55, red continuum 5.47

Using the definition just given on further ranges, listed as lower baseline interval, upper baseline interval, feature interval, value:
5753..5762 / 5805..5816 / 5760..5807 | 0.69 Angstrom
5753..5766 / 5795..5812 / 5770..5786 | 0.72 Angstrom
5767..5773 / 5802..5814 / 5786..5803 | 0.49 Angstrom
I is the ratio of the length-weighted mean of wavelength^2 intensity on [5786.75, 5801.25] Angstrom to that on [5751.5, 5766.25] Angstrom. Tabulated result 1.0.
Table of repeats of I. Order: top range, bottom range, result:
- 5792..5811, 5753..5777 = 1.01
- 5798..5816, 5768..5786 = 1.05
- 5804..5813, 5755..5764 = 1.03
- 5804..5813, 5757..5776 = 1.02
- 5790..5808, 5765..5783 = 1.02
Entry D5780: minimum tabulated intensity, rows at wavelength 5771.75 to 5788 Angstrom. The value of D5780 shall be 4.98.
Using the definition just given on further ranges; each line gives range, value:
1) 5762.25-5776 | 5.117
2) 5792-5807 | 5.256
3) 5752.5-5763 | 5.306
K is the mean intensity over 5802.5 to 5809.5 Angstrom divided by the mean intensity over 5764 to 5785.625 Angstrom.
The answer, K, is 1.0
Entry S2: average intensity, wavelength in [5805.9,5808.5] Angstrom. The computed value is 5.66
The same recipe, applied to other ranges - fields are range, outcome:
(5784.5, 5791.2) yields 5.14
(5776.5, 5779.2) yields 5.2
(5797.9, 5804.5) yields 5.41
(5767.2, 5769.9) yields 5.76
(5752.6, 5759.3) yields 5.42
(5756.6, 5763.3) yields 5.42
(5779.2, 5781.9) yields 5.22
